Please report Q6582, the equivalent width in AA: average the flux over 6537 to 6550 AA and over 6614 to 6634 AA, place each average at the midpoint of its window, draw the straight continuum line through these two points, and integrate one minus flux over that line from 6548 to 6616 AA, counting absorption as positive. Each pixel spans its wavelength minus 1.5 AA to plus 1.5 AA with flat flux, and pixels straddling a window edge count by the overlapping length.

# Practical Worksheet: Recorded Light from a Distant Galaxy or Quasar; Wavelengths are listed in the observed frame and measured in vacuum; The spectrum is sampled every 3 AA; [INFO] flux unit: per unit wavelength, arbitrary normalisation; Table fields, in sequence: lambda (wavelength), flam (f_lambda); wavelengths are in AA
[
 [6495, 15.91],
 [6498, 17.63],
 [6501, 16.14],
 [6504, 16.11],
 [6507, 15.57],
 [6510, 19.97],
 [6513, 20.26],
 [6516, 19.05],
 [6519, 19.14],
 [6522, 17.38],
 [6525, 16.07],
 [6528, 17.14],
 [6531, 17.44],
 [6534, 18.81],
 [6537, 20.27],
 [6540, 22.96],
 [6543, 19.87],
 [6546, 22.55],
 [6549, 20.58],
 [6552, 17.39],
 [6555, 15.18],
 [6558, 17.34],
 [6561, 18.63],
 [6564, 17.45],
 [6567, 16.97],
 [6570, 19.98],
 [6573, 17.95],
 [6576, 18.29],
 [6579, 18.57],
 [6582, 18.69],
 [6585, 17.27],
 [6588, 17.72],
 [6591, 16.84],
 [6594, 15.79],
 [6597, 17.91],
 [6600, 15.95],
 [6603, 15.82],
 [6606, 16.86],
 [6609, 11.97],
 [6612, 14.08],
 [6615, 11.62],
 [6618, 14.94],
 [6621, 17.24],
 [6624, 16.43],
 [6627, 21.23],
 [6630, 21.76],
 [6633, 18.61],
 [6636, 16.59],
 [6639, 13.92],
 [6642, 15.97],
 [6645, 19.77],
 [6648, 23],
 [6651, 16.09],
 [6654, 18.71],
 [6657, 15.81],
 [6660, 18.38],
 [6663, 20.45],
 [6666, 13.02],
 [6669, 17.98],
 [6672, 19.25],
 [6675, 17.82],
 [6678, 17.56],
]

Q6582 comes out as 9.20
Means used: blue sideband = 21.4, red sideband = 17.5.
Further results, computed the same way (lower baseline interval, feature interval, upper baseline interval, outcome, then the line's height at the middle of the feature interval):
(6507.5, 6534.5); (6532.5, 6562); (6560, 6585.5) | -1.84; 18.2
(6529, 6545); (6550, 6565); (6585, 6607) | 1.17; 18.8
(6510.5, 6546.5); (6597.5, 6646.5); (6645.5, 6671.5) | 5.09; 18.4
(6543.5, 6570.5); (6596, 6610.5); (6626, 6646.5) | 2.12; 18.3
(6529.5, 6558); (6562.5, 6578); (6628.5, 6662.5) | 0.72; 19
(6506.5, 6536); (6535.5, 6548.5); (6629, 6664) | -2.25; 18.2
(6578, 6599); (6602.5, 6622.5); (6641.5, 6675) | 3.51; 17.7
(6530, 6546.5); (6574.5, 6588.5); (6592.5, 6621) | -0.93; 17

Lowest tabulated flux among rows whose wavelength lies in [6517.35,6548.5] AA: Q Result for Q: 16.07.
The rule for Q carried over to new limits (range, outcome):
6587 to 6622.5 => 11.62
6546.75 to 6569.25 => 15.18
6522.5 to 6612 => 11.97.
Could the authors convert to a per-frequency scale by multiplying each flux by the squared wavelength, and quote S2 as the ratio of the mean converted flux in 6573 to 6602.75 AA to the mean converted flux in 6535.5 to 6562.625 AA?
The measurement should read 0.9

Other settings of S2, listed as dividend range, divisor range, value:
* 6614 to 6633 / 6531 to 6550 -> 0.87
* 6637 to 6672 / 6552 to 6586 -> 1.01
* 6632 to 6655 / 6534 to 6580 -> 0.97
